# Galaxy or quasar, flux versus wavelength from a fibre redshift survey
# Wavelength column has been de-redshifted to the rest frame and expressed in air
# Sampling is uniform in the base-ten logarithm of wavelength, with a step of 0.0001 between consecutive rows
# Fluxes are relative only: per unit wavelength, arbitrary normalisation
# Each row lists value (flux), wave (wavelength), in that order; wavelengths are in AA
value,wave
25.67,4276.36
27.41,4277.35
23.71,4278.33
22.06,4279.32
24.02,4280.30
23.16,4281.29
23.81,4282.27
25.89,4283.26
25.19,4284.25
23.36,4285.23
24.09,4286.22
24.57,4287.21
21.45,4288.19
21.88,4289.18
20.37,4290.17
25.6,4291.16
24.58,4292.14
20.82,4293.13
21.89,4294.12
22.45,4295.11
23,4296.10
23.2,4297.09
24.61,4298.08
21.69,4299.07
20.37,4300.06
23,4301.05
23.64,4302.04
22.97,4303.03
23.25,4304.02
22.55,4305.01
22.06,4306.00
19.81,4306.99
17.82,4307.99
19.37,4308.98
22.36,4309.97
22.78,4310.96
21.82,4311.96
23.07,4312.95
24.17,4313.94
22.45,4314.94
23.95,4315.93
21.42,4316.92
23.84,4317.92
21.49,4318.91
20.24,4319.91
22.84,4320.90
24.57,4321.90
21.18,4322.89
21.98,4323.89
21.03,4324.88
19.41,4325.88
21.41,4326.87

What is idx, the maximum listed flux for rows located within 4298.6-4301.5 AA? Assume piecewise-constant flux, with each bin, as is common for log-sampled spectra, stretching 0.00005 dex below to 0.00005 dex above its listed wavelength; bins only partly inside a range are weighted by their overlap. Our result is 23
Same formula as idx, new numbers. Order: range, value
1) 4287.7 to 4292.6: 25.6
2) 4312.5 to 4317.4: 24.17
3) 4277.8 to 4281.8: 24.02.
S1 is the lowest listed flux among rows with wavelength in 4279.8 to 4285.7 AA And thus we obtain 23.16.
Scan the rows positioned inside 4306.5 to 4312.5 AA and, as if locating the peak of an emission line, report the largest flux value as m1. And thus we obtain 22.78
